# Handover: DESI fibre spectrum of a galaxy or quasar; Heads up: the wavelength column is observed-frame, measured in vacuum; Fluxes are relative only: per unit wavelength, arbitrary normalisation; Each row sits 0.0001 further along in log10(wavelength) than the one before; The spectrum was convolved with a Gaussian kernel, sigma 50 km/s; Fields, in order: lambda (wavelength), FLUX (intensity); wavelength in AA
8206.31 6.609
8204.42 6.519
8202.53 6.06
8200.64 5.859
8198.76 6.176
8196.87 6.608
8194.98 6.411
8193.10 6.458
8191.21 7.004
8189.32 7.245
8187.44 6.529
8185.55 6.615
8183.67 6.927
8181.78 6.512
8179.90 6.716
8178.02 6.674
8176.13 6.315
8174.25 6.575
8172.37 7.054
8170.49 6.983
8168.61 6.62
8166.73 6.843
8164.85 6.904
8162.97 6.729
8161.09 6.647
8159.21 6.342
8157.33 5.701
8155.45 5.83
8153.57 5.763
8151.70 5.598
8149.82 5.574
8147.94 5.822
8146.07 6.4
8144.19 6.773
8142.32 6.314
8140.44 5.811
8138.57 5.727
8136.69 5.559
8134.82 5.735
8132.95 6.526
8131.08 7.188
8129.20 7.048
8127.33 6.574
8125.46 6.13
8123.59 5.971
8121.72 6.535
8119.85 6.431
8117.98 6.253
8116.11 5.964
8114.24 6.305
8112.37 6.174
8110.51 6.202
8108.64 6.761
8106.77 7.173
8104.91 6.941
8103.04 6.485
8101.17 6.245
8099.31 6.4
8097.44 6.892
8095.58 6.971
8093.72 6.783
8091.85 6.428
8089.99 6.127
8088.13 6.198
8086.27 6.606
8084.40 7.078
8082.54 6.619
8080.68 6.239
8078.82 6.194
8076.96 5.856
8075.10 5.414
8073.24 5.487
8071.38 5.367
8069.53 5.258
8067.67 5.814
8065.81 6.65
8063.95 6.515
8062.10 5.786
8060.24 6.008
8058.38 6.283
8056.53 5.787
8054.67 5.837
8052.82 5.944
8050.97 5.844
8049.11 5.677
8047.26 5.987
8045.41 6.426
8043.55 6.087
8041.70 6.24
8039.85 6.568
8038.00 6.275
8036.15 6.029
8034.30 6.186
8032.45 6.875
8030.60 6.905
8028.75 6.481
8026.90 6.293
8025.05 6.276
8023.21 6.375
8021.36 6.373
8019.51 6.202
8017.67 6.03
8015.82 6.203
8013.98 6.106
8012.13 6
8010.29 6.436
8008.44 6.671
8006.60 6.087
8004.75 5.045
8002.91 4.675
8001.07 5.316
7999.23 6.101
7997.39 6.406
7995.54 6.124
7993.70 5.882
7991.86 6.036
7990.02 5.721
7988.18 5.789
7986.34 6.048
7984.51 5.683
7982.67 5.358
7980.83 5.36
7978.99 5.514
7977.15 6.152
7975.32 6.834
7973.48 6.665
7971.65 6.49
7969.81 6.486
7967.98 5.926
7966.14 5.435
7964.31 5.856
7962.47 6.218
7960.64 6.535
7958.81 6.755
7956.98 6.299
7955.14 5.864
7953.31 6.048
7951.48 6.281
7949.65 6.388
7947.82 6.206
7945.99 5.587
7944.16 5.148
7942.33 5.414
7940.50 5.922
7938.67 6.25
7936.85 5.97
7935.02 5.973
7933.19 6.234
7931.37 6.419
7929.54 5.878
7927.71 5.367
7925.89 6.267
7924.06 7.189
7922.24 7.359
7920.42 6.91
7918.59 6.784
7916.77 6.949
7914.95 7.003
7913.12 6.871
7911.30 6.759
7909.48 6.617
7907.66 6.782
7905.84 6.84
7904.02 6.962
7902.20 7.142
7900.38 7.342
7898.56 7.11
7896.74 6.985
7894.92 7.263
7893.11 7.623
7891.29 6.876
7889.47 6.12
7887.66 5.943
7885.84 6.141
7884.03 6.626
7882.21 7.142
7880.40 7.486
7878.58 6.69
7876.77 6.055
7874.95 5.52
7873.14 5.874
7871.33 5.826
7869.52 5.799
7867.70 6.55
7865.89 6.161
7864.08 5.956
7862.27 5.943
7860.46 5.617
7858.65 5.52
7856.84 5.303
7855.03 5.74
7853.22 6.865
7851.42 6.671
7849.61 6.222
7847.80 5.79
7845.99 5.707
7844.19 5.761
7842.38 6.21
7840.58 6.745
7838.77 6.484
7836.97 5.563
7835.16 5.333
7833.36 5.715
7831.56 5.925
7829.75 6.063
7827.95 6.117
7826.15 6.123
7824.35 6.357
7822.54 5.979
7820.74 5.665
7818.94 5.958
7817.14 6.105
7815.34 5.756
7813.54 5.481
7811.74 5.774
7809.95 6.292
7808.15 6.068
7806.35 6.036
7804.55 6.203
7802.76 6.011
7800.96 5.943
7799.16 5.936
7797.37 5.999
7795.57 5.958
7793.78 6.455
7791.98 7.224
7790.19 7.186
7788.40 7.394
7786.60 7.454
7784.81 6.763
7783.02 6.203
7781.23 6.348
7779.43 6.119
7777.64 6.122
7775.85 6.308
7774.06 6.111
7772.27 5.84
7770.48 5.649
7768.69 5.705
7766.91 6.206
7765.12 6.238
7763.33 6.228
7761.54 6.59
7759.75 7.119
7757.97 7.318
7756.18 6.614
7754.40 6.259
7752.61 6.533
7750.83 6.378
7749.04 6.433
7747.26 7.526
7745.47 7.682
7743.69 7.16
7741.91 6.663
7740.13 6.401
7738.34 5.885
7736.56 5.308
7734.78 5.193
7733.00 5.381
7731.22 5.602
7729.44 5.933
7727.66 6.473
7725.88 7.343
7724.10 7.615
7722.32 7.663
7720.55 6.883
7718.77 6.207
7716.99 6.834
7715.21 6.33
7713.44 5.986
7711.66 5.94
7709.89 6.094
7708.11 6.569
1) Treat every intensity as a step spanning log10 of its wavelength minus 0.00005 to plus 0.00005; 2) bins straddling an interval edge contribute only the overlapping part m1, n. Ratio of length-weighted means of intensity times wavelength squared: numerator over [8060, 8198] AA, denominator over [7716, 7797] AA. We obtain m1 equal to 1.1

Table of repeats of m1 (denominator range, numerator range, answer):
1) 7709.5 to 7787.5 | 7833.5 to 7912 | 1.02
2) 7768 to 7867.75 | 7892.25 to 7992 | 1.07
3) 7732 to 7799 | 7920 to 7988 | 1.00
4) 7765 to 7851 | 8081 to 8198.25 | 1.14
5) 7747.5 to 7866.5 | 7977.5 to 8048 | 1.03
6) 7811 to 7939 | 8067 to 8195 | 1.08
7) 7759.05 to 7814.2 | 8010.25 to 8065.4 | 1.05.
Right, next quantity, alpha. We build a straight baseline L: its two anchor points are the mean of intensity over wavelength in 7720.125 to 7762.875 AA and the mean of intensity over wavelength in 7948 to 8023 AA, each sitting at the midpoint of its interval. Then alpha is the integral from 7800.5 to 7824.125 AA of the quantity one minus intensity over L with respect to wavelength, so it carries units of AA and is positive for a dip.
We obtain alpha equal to 1.7 AA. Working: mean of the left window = 6.58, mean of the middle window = 5.95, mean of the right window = 6.04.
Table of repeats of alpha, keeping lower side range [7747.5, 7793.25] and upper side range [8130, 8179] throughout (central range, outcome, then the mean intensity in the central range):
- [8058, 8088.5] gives 1.3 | 6.07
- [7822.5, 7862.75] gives 3.0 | 5.99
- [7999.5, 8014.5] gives 1.4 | 5.8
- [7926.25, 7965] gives 2.3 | 6.03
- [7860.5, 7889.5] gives 1.0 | 6.23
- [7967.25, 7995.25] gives 1.8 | 6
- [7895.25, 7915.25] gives -1.6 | 6.95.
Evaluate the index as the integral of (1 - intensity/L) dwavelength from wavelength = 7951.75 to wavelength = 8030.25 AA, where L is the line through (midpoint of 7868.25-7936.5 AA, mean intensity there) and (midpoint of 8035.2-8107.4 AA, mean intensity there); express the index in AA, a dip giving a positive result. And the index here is 4.19 AA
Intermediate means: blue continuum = 6.61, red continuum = 6.22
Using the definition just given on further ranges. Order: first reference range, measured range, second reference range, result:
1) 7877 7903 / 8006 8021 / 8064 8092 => 0.32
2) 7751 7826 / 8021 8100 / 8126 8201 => 2.03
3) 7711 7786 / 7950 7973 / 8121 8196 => 0.78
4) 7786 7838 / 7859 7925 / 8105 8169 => -4.82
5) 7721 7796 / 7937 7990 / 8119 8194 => 3.64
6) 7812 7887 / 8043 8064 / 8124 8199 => 1.01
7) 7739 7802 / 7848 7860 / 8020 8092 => 0.73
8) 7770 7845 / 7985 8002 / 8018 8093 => 0.65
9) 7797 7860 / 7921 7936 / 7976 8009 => -1.26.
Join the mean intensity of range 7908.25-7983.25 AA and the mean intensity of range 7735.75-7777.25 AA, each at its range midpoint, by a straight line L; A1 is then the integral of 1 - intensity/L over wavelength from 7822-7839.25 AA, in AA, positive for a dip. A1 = 1.11 AA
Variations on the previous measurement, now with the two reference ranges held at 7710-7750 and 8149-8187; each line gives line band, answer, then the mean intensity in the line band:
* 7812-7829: 1.4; 5.94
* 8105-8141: 0.6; 6.34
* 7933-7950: 1.5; 5.88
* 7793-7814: 1.4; 6.02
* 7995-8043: 2.2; 6.16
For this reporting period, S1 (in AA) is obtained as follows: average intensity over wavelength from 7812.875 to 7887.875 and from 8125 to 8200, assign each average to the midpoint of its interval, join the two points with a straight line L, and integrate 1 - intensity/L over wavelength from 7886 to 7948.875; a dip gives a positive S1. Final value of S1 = -4.0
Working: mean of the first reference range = 6.06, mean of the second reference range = 6.42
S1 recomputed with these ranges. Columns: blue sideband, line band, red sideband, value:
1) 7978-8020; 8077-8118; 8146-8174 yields -2.33 AA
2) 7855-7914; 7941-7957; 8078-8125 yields 1.43 AA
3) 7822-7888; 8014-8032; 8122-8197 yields -0.22 AA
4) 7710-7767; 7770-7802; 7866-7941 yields 0.59 AA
